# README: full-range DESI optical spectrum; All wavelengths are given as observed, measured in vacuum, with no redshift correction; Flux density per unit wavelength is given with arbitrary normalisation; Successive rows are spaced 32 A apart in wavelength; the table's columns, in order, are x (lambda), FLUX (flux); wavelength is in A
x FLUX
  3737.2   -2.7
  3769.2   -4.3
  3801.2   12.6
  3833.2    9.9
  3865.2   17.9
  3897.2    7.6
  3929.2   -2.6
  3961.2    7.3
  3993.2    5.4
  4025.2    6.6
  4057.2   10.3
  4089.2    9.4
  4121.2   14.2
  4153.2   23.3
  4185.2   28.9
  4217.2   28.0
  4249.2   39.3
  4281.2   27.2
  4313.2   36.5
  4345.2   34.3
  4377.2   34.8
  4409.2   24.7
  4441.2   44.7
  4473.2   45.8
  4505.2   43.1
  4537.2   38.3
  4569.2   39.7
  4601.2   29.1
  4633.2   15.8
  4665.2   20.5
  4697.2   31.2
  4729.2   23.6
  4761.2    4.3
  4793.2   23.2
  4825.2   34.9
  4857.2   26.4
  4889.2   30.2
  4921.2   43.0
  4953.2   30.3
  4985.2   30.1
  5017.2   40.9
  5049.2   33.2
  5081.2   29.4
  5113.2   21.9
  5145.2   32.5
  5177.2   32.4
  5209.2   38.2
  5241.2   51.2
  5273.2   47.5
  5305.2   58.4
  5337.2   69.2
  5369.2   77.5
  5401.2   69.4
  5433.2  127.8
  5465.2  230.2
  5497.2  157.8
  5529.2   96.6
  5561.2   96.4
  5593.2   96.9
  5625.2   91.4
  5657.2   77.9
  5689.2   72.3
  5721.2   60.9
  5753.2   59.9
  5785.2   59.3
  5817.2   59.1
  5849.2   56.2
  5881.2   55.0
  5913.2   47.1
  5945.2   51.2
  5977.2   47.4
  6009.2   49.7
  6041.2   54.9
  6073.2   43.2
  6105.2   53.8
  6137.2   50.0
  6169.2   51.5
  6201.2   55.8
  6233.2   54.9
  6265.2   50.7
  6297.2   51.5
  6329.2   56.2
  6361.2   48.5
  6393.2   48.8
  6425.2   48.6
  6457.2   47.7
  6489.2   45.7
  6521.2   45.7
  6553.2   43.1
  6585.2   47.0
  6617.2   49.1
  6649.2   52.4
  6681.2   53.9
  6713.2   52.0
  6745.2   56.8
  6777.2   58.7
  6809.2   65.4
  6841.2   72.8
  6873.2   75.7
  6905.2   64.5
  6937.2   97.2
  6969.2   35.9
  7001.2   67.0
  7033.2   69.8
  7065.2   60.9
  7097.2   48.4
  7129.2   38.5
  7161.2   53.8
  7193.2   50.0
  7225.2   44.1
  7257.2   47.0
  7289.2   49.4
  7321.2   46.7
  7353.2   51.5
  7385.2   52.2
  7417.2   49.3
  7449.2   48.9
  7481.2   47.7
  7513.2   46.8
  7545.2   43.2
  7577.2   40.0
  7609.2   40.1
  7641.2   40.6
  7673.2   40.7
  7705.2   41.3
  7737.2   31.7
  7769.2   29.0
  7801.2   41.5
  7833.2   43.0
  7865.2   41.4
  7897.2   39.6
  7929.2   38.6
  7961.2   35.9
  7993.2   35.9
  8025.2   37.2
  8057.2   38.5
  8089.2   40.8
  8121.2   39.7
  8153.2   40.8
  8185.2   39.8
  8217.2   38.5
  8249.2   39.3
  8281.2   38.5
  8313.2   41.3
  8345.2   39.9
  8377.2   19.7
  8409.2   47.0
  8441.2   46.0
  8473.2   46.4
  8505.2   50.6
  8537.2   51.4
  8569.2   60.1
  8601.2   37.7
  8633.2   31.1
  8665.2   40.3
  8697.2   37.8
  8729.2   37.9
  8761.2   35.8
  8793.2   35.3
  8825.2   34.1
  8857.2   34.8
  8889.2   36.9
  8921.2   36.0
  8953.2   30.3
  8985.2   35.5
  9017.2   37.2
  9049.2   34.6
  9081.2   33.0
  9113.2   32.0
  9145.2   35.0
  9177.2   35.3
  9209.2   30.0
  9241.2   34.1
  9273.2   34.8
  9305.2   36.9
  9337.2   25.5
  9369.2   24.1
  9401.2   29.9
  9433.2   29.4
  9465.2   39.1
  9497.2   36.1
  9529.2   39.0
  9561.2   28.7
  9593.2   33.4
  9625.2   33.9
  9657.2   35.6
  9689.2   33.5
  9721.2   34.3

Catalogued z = 3.462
